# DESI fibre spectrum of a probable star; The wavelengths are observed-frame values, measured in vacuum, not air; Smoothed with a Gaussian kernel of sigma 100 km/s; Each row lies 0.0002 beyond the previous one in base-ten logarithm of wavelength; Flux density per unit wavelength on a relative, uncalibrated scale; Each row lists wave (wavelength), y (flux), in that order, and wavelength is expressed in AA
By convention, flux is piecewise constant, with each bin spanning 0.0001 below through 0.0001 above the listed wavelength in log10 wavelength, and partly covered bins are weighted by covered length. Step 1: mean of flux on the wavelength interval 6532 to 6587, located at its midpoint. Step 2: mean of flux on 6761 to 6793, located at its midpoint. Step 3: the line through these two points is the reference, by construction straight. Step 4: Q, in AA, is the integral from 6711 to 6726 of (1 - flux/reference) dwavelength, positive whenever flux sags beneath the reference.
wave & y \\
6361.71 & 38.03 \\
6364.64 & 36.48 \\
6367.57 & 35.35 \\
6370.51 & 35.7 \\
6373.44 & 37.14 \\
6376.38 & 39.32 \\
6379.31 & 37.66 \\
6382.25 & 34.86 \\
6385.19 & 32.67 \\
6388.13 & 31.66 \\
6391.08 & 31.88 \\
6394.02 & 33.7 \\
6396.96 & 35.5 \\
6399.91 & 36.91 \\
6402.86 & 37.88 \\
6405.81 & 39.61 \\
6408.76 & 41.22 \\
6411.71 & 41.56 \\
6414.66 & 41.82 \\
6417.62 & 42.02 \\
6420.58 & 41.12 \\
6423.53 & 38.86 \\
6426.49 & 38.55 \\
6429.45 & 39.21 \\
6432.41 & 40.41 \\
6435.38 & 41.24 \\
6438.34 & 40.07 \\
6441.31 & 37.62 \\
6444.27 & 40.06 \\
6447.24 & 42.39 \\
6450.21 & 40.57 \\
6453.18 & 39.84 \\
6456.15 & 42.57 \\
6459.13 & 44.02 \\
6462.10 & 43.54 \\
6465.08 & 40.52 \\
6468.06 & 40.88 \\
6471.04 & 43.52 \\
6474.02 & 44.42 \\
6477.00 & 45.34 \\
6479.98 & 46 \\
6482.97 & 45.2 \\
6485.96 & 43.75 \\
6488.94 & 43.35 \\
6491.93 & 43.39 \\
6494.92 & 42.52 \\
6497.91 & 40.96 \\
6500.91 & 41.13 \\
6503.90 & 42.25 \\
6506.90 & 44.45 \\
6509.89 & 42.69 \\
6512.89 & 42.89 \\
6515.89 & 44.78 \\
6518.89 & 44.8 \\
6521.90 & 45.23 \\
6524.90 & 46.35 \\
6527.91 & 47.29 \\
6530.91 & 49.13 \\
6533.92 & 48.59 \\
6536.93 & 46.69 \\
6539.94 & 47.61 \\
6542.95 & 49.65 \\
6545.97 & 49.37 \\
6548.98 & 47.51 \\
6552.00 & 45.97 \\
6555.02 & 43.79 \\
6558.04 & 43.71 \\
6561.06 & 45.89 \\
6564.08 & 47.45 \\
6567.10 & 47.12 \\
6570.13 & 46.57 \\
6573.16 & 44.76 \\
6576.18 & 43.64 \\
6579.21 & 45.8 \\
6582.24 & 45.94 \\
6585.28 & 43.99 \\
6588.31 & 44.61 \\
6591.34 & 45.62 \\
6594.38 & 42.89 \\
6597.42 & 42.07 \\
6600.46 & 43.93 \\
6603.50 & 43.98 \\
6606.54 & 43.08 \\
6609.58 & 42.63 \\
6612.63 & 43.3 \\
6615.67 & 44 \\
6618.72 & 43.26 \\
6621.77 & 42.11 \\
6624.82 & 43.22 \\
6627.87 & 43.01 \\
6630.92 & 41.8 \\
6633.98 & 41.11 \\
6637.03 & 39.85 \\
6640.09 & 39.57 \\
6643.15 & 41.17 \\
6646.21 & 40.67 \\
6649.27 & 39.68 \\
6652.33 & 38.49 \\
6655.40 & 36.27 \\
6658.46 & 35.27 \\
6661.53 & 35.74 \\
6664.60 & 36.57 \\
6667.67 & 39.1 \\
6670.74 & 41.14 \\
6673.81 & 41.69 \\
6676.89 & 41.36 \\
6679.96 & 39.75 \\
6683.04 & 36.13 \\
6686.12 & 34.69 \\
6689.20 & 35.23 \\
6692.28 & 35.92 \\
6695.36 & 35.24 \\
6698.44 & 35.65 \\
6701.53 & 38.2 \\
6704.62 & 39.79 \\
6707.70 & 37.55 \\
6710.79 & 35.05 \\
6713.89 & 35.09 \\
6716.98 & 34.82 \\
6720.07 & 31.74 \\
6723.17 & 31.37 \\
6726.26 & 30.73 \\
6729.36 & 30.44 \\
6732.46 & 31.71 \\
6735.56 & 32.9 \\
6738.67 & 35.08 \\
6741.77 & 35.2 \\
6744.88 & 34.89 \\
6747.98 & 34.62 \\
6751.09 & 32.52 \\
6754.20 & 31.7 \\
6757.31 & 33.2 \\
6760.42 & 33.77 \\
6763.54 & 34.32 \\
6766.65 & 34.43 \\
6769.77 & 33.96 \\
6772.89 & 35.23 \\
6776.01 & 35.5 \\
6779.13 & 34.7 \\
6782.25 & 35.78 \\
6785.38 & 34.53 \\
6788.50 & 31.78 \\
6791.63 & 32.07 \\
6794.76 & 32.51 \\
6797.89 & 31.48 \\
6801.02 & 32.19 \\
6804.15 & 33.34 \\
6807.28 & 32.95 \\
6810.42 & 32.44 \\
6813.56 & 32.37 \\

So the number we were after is 1.7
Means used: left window 46.3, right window 34.2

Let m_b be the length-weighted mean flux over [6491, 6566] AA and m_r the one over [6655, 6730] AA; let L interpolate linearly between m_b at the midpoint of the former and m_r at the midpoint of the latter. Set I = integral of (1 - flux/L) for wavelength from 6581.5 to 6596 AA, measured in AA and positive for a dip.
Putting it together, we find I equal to -0.86 AA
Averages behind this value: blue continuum 45.4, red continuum 36.2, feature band 44.5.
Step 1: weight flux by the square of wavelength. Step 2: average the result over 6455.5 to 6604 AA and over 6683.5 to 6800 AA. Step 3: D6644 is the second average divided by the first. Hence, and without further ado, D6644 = 0.81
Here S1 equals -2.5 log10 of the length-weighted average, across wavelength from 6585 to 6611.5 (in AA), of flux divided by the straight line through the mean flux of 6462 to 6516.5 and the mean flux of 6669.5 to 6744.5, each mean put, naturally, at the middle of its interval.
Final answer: -0.11 mag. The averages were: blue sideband 43.2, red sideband 35.6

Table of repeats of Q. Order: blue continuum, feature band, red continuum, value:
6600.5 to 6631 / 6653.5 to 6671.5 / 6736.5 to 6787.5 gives 1.4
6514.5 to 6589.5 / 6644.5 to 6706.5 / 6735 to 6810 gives 2.2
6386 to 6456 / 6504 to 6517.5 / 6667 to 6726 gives -1.9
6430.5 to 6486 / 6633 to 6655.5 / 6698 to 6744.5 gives -1.9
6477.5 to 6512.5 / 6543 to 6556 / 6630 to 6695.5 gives -1.7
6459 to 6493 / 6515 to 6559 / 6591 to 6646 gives -3.7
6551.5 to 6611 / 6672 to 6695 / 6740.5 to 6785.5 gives 0.7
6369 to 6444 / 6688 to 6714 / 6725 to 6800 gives -1.7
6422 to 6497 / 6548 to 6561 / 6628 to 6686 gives -1.5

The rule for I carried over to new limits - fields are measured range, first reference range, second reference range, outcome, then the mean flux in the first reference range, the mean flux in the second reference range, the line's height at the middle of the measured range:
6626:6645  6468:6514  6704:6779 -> -1.6 AA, 43.4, 33.9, 37.9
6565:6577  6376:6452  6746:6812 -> -3.1 AA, 38.4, 33.5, 36.3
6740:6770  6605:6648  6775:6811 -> 1.2 AA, 42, 33.3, 35.3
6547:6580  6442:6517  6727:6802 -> -4.7 AA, 42.8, 33.5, 40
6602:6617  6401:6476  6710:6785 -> -2.6 AA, 41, 33.7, 36.9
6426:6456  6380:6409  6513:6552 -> -0.6 AA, 35.4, 47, 39.3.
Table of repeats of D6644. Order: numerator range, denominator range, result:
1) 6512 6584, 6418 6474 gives 1.17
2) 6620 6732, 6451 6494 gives 0.92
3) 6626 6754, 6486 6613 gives 0.85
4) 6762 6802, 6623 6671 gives 0.89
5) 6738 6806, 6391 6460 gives 0.95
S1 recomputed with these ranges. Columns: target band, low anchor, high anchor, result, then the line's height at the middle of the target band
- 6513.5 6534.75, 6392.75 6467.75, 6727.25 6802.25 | -0.21 mag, 38.2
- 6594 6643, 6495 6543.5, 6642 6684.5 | -0.04 mag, 40.7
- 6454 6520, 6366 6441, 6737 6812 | -0.17 mag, 36.9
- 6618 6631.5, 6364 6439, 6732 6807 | -0.21 mag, 35.3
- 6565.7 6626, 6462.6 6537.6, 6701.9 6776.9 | -0.10 mag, 40.1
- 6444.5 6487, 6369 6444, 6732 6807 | -0.15 mag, 37.3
